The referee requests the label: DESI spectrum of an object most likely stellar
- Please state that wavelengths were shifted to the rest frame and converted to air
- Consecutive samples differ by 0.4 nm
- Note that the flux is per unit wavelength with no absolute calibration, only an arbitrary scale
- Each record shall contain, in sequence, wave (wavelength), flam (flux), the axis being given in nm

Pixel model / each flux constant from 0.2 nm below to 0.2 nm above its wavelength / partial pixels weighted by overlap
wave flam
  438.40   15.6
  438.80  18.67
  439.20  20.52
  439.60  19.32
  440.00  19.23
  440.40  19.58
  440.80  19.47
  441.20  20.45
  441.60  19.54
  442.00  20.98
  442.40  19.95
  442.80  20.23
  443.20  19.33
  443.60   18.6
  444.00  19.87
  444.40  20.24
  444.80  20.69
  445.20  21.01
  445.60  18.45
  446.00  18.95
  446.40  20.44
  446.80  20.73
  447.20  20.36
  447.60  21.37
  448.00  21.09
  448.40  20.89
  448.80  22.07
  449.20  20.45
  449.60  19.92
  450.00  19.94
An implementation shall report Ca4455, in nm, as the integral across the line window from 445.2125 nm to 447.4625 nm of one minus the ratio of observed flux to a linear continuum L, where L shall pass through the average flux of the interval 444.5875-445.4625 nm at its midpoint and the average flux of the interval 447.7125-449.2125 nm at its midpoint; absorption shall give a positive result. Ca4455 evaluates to 0.102 nm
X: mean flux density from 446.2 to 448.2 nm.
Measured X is 20.8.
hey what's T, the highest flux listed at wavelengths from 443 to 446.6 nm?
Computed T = 21.01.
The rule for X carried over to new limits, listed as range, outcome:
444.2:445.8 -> 20.1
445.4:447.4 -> 19.8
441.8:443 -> 20.4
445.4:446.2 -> 18.7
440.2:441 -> 19.5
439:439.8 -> 19.9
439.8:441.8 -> 19.7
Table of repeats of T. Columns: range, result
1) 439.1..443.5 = 20.98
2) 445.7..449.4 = 22.07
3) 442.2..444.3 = 20.23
